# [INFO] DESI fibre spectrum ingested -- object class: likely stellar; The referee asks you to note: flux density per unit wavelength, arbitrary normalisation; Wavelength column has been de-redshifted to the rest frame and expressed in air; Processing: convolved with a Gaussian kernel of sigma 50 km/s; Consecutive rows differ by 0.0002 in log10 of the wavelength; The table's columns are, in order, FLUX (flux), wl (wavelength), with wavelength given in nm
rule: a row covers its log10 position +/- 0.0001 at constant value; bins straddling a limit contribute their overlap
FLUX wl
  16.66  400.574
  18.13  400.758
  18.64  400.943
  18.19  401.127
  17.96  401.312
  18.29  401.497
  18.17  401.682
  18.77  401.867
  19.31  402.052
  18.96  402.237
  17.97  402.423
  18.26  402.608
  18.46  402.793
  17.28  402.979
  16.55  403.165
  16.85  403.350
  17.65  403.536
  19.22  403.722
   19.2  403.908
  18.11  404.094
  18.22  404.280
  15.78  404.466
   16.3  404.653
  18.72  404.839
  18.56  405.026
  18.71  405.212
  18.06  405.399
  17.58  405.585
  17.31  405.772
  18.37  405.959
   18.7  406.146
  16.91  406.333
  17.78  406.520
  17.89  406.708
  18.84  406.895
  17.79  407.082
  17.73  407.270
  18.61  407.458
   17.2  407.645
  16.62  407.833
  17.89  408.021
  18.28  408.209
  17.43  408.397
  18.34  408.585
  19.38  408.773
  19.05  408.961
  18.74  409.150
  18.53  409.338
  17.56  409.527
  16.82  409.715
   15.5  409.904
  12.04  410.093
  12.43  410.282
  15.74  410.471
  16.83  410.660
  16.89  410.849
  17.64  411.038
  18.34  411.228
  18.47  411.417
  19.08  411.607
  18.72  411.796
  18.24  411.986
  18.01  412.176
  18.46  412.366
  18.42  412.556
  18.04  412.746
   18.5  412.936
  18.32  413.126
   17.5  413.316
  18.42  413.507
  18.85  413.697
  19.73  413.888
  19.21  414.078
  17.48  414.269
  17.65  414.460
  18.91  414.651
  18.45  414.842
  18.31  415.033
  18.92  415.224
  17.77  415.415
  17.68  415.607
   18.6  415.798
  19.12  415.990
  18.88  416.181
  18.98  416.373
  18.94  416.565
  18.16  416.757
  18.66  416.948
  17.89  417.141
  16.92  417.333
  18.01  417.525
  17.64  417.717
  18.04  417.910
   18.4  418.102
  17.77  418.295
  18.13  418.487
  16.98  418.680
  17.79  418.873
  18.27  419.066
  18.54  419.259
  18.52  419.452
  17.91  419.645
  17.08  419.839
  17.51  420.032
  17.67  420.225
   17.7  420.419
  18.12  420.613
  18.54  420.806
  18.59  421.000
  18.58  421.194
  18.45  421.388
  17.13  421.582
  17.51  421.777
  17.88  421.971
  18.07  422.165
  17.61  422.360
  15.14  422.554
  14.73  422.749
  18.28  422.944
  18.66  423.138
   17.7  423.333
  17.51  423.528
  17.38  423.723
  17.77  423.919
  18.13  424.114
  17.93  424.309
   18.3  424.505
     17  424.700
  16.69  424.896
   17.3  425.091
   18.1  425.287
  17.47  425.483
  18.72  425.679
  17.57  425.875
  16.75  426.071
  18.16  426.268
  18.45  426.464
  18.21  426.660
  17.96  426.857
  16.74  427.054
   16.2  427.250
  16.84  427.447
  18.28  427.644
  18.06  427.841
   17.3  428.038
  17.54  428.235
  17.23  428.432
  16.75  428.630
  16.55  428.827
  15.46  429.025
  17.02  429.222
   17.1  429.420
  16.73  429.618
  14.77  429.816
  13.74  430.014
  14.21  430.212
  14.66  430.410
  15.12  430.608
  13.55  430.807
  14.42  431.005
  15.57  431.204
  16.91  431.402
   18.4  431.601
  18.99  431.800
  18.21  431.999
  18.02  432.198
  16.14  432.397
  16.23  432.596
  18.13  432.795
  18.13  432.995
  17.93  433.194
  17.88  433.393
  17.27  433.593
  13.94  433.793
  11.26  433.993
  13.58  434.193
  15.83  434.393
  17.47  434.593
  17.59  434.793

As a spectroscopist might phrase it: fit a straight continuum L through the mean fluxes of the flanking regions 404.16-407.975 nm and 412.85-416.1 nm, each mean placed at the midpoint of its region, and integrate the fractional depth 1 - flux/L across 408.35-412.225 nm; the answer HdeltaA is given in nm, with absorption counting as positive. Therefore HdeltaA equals 0.17 nm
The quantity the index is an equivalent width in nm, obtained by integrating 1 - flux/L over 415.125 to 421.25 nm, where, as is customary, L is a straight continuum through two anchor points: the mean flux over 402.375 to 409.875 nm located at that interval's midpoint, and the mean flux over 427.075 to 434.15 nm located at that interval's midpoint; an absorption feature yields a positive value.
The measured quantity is -0.34 nm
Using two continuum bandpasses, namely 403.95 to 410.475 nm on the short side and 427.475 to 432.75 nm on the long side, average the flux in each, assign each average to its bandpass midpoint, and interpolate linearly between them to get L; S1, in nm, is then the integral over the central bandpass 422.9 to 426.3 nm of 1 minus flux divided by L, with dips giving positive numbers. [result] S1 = -0.21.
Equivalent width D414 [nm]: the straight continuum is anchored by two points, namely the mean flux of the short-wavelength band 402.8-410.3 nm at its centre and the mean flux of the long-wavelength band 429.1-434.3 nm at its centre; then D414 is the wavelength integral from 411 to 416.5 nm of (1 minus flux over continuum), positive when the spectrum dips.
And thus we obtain -0.407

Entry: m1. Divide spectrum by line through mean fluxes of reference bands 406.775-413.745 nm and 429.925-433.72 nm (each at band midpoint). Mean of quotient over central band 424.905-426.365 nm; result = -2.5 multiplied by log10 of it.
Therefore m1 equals -0.053 mag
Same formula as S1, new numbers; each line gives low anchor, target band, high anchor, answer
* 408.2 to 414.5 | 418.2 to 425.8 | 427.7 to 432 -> -0.379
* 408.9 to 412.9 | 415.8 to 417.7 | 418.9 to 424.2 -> -0.090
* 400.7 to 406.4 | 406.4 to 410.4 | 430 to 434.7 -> 0.086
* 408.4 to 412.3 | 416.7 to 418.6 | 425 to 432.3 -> -0.091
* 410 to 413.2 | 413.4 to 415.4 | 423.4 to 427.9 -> -0.137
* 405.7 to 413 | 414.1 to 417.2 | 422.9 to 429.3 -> -0.150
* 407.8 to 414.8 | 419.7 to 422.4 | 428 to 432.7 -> -0.144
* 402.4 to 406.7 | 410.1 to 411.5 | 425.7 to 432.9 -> 0.099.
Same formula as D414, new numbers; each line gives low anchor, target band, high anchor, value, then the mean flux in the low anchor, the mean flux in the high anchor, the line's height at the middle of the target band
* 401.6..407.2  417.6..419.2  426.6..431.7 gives -0.078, 18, 16.3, 17.1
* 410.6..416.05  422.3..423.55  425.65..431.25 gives 0.008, 18.3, 16.5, 17.2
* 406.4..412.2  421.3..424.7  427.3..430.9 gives -0.196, 17.5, 16.2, 16.6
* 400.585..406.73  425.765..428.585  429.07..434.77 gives -0.183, 18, 16.1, 16.4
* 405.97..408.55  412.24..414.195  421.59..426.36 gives -0.088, 17.8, 17.5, 17.7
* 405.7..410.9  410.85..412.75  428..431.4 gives -0.135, 17.3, 15.8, 17.1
